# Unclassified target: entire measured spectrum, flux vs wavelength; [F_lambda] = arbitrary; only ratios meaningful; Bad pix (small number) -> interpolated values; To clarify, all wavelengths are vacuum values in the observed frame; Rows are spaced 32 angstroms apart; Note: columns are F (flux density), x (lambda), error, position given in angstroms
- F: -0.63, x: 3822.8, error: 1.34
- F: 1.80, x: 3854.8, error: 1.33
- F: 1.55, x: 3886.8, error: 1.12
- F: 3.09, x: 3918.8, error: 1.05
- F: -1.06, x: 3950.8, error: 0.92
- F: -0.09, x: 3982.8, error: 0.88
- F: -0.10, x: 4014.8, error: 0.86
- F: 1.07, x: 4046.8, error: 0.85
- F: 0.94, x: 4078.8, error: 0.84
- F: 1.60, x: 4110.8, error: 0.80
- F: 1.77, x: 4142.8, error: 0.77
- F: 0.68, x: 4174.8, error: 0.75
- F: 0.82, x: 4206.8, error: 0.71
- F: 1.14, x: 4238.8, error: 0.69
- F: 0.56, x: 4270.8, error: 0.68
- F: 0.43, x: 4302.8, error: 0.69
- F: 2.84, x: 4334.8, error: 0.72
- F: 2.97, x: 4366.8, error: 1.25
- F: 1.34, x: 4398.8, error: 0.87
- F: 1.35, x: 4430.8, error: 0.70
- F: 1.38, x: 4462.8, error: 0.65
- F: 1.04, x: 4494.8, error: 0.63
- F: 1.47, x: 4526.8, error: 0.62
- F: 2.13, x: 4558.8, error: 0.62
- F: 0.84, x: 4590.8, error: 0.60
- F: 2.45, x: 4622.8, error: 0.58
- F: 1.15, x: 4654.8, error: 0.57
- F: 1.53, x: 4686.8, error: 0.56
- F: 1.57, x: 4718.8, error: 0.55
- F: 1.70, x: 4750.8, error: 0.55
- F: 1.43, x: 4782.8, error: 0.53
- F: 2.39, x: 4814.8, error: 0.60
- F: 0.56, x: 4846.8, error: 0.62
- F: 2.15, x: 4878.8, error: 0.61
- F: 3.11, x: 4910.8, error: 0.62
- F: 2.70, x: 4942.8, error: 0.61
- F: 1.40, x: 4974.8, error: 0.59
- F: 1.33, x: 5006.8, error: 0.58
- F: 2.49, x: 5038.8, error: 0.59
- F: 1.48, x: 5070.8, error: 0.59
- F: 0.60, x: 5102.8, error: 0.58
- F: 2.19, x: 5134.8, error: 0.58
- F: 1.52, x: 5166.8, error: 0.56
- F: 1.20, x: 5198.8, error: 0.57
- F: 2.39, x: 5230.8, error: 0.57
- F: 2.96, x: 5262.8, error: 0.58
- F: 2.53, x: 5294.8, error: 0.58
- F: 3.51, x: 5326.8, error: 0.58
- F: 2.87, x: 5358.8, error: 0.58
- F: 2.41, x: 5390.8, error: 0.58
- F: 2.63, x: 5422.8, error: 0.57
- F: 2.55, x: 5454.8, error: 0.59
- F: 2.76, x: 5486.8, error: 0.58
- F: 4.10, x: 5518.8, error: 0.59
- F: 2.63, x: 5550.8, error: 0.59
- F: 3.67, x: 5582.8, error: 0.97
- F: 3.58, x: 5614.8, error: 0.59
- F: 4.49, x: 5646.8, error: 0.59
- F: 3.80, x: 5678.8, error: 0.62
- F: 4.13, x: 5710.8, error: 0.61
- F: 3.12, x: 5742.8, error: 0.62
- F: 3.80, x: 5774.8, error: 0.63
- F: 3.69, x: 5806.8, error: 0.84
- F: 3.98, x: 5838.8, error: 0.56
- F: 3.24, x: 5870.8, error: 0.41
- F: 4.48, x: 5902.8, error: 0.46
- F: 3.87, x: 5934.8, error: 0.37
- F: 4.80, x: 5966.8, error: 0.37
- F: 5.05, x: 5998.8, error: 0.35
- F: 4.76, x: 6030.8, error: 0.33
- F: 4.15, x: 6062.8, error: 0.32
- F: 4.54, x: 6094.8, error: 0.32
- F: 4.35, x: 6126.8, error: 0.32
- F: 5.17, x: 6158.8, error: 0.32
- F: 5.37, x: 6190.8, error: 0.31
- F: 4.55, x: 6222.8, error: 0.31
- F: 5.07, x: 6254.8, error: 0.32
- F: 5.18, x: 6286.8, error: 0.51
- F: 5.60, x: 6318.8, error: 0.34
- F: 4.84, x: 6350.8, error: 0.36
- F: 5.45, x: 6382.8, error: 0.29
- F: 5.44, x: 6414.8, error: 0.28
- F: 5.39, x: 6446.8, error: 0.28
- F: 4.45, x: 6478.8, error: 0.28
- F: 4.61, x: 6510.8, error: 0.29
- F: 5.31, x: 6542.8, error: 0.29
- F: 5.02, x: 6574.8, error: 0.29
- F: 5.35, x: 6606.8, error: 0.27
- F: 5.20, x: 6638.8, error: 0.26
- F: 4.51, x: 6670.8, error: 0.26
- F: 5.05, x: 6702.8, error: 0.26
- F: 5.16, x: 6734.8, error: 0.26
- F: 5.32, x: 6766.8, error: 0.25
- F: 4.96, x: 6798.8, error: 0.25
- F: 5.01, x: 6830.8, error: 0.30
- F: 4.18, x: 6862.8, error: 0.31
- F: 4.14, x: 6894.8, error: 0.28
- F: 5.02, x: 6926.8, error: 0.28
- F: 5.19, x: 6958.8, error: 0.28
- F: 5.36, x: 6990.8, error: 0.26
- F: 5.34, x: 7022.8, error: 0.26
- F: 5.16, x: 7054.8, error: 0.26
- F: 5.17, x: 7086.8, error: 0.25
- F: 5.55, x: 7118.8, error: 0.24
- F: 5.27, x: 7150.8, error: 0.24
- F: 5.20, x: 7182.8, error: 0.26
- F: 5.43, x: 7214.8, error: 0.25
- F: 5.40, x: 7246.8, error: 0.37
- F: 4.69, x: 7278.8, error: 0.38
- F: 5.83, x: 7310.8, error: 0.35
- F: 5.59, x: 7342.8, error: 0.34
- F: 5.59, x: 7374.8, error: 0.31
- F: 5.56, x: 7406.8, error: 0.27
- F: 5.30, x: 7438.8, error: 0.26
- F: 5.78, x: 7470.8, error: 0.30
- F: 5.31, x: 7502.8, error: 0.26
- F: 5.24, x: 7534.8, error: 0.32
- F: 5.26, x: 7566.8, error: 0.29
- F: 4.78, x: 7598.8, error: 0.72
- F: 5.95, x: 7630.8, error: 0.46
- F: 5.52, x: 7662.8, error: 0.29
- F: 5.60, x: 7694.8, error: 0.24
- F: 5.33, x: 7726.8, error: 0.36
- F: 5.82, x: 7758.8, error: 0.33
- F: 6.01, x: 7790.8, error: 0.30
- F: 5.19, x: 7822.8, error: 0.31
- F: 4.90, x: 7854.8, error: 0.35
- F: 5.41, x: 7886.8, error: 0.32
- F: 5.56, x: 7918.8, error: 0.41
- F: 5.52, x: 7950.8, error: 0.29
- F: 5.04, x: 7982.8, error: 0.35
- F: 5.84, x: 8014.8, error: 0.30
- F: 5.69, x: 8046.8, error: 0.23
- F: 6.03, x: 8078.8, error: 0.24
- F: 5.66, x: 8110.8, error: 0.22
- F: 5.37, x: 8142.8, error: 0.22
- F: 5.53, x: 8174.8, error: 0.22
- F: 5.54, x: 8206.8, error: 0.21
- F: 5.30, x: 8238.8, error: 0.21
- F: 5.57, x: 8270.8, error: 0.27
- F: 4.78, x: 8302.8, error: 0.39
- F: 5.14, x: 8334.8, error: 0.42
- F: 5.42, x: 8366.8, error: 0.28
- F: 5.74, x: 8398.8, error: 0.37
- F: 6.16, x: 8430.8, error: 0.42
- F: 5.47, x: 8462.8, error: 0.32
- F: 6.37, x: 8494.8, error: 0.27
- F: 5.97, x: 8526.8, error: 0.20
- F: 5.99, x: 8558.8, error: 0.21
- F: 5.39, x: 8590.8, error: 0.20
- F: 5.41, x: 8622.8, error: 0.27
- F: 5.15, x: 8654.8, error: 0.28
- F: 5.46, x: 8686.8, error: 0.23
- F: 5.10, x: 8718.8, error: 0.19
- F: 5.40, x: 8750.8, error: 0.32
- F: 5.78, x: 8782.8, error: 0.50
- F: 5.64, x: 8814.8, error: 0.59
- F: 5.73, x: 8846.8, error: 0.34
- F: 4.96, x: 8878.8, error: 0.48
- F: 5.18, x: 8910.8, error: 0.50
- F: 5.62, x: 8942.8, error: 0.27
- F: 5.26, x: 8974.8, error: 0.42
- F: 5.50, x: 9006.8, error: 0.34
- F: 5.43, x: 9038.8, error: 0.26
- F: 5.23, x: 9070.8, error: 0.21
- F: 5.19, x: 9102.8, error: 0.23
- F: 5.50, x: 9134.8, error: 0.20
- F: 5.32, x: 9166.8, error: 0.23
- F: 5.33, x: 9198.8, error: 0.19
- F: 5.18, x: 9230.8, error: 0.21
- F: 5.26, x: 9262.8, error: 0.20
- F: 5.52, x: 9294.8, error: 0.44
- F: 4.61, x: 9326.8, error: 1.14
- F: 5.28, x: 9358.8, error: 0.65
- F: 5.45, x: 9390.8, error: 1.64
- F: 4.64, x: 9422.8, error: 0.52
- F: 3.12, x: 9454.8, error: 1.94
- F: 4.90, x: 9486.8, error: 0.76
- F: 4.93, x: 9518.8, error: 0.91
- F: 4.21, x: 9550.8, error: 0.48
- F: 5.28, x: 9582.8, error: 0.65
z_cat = 0.33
